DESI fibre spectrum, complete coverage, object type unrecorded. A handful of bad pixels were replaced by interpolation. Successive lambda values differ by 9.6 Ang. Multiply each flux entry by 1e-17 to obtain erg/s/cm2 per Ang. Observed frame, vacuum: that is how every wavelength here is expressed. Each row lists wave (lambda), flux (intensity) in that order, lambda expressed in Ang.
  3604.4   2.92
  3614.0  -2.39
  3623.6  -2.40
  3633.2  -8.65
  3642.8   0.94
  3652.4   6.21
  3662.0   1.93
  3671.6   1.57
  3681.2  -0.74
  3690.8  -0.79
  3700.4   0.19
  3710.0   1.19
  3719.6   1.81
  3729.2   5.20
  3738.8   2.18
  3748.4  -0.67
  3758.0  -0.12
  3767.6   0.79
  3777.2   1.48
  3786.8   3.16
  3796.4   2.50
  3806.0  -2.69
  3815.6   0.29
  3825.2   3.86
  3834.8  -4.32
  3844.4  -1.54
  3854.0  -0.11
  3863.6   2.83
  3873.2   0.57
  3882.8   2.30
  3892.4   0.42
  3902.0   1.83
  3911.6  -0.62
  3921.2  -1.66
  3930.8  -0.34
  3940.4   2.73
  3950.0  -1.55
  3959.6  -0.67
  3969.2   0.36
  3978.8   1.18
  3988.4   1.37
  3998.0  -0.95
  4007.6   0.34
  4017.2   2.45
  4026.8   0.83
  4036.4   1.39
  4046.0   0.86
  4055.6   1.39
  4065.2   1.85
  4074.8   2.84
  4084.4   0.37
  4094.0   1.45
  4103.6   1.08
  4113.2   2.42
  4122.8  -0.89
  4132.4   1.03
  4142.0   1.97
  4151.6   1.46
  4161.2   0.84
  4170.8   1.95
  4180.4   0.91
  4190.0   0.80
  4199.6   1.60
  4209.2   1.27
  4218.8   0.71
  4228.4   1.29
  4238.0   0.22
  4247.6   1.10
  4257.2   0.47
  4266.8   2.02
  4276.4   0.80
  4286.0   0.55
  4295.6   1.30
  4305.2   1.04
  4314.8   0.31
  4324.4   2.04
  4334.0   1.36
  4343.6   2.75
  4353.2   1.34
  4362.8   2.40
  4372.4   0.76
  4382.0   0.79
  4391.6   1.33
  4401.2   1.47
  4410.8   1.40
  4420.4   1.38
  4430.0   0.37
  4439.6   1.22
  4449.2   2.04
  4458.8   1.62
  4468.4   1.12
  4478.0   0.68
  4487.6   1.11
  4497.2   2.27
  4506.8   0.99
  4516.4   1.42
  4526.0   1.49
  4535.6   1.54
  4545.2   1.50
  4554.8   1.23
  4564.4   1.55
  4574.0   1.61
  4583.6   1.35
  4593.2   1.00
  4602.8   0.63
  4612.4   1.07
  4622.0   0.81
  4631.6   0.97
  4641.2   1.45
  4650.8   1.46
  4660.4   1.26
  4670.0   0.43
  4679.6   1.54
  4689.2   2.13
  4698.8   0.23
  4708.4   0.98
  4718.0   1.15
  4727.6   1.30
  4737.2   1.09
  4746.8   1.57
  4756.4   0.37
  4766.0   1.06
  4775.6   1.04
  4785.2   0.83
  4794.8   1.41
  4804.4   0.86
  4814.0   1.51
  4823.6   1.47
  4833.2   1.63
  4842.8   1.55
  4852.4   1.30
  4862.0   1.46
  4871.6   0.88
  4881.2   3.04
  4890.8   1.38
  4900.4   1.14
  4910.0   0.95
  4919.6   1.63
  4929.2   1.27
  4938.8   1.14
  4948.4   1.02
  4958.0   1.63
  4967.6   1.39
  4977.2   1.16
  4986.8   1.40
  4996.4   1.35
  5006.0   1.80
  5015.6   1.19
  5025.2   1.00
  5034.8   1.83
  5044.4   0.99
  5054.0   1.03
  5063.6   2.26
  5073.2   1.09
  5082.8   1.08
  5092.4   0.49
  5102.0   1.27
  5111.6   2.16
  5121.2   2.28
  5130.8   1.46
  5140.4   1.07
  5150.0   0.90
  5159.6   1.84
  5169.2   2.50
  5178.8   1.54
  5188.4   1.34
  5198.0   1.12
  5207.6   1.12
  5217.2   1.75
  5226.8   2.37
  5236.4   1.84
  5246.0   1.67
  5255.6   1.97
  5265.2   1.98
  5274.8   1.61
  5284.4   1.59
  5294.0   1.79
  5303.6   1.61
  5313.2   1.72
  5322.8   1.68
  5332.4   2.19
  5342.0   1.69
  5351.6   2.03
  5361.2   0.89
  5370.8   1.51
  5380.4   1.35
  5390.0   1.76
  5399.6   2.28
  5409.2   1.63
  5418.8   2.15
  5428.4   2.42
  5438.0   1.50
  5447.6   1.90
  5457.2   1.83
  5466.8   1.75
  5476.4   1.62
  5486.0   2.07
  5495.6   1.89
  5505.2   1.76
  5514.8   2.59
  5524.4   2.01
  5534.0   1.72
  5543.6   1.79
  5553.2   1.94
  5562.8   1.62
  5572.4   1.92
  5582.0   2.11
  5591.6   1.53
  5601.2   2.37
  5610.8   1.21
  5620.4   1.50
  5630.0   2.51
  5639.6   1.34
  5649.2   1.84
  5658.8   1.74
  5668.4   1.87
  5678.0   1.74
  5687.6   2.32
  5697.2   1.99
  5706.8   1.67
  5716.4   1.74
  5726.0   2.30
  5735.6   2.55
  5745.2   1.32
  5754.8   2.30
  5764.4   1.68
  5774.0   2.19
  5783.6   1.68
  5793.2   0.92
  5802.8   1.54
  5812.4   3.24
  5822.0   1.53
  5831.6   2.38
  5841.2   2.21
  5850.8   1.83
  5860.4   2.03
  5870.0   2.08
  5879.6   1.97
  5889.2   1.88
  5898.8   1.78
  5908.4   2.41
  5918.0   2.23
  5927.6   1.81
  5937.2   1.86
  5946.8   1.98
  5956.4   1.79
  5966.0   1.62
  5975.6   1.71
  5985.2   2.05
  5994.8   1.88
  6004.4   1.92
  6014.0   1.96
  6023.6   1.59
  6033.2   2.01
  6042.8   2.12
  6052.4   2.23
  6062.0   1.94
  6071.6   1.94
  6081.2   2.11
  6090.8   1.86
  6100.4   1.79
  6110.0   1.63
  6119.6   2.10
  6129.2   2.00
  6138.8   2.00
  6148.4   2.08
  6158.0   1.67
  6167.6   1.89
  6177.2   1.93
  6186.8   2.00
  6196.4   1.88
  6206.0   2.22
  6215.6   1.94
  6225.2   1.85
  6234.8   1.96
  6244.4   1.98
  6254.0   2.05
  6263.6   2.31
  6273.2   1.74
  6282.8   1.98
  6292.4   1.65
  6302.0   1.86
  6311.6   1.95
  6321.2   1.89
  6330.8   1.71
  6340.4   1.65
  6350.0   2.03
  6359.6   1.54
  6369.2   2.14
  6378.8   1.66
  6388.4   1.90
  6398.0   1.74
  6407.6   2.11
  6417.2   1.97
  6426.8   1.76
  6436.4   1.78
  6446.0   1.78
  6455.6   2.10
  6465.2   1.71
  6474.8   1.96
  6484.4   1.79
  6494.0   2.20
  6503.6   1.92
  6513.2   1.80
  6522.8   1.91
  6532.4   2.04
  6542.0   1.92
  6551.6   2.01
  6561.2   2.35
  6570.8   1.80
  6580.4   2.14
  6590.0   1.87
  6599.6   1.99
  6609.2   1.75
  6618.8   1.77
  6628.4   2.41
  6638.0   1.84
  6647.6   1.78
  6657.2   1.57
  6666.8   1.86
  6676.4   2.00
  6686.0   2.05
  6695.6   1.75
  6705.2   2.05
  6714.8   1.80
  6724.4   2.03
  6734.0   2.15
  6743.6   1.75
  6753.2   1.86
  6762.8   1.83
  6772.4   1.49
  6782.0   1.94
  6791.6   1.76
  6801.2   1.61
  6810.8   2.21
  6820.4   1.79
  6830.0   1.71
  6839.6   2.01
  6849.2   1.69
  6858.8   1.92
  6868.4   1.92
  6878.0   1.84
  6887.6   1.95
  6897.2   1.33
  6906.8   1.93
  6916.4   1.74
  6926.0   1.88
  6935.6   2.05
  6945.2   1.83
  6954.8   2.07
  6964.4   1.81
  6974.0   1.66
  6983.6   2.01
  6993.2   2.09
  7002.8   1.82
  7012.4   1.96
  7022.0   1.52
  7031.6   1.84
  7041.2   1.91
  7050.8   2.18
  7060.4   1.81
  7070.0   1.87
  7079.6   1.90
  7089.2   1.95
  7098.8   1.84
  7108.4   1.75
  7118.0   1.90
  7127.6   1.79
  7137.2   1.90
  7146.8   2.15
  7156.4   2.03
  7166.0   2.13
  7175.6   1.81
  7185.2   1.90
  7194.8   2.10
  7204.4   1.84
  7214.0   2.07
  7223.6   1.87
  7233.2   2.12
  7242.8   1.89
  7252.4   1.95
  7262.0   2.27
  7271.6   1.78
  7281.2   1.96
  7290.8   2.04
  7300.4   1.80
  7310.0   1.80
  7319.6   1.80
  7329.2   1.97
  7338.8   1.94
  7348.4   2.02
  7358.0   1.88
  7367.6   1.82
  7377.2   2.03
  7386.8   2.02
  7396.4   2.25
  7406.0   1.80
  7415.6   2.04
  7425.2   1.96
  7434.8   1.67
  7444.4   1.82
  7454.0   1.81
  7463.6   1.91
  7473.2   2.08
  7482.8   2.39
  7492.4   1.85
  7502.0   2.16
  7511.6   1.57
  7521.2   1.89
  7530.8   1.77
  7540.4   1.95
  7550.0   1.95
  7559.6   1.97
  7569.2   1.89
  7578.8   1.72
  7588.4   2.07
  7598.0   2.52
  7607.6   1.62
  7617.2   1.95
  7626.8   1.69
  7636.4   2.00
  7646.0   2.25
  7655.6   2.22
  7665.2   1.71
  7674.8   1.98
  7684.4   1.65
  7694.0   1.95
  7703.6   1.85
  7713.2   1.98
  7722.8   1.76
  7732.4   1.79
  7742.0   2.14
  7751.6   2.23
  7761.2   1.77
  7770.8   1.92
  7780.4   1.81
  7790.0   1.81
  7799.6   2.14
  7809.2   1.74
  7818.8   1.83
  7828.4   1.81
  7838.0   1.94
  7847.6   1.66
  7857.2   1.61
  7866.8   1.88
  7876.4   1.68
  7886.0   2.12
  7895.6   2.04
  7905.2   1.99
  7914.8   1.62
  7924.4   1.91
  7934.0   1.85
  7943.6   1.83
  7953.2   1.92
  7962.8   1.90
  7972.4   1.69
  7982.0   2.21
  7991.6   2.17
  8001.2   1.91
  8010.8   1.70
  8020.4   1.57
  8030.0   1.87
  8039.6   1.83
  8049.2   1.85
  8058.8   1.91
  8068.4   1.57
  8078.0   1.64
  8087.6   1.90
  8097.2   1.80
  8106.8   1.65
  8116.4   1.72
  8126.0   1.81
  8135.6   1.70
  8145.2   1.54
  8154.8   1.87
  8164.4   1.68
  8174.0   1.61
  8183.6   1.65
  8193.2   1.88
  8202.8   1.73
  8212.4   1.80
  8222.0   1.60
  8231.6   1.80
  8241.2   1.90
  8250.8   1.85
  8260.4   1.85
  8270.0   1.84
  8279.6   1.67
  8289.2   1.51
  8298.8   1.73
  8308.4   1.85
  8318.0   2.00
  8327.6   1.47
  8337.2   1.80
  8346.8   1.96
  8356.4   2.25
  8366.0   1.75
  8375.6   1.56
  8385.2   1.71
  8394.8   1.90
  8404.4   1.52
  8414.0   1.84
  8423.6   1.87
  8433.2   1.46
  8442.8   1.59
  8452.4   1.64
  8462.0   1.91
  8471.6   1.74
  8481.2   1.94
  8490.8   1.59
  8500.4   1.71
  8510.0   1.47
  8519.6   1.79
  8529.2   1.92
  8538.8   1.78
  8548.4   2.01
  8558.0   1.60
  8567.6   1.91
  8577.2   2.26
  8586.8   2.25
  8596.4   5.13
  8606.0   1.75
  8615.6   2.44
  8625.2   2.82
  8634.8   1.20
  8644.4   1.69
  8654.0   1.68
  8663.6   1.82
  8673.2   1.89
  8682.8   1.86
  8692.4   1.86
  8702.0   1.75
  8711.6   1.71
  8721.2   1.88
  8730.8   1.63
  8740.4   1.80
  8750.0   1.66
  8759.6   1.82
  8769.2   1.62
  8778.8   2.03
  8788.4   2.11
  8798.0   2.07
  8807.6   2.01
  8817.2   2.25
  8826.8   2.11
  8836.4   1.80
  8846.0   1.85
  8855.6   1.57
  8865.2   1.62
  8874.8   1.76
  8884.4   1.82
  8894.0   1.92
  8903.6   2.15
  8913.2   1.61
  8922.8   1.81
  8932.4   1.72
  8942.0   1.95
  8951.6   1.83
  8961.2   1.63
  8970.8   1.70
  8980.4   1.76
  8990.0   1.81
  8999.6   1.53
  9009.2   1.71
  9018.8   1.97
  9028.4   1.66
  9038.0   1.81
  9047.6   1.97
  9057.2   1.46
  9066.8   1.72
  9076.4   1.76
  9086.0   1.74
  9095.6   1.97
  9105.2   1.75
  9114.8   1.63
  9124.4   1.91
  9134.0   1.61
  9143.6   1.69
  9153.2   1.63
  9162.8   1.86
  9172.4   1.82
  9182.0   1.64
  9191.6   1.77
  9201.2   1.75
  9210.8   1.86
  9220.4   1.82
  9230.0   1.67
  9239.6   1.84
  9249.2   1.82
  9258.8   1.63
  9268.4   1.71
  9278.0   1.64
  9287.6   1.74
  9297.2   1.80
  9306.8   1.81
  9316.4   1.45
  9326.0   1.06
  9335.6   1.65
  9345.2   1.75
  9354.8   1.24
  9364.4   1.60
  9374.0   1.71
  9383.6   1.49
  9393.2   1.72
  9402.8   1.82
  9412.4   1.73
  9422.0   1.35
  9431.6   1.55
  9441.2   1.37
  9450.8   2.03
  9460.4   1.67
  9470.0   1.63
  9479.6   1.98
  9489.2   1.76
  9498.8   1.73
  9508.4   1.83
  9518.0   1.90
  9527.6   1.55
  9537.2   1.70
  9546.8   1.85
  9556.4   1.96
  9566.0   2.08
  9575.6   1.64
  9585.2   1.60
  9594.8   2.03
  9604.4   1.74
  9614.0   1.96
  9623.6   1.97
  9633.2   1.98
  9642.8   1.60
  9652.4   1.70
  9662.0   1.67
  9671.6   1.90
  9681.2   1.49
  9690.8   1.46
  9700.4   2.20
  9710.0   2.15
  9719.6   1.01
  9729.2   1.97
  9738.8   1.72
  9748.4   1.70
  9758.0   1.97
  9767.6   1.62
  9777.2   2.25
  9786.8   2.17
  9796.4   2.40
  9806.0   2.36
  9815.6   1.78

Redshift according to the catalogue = 0.31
